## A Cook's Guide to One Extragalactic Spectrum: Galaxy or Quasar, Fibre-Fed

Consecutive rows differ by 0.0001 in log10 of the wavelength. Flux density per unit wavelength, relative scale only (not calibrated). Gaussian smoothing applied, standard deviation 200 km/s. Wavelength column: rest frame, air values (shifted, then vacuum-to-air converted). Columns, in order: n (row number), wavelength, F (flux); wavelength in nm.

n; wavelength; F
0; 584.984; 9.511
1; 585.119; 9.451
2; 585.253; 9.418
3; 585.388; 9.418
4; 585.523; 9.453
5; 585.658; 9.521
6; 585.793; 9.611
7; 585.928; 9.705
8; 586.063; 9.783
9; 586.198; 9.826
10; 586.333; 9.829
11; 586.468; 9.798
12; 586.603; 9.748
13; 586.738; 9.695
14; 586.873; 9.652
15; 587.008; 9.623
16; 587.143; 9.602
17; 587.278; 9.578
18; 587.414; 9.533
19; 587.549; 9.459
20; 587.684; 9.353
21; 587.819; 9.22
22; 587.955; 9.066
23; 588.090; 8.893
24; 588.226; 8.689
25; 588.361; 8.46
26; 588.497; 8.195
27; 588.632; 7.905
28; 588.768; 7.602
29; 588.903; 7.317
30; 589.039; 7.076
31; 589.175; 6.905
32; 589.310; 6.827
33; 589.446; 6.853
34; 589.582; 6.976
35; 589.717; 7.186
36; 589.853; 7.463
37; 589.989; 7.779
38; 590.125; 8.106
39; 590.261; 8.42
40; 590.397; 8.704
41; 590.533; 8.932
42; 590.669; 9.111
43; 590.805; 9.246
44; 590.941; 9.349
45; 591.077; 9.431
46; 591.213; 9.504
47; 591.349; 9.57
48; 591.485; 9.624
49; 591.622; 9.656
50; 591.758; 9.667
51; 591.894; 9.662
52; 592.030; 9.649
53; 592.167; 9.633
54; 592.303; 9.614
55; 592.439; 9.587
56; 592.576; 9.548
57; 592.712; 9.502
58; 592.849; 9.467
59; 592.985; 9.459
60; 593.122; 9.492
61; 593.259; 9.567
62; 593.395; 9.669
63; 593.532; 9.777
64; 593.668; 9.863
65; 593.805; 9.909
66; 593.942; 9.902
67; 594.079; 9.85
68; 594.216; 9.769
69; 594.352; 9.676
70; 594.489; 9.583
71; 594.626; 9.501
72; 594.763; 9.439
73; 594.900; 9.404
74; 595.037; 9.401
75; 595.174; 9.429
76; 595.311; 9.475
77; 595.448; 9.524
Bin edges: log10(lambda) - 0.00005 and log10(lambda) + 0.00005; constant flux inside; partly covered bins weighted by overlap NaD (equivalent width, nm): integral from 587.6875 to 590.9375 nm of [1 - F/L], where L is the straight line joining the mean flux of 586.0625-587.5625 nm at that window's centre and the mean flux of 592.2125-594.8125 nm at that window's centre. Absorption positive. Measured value 0.530 nm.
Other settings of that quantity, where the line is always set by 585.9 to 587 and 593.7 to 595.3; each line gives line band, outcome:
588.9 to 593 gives 0.41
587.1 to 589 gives 0.19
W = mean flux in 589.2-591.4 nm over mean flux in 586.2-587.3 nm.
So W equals 0.86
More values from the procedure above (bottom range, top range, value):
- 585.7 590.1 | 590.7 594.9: 1.11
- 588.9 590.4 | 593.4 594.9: 1.31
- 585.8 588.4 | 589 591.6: 0.88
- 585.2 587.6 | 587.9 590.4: 0.81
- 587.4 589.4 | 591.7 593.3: 1.16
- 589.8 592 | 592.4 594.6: 1.07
